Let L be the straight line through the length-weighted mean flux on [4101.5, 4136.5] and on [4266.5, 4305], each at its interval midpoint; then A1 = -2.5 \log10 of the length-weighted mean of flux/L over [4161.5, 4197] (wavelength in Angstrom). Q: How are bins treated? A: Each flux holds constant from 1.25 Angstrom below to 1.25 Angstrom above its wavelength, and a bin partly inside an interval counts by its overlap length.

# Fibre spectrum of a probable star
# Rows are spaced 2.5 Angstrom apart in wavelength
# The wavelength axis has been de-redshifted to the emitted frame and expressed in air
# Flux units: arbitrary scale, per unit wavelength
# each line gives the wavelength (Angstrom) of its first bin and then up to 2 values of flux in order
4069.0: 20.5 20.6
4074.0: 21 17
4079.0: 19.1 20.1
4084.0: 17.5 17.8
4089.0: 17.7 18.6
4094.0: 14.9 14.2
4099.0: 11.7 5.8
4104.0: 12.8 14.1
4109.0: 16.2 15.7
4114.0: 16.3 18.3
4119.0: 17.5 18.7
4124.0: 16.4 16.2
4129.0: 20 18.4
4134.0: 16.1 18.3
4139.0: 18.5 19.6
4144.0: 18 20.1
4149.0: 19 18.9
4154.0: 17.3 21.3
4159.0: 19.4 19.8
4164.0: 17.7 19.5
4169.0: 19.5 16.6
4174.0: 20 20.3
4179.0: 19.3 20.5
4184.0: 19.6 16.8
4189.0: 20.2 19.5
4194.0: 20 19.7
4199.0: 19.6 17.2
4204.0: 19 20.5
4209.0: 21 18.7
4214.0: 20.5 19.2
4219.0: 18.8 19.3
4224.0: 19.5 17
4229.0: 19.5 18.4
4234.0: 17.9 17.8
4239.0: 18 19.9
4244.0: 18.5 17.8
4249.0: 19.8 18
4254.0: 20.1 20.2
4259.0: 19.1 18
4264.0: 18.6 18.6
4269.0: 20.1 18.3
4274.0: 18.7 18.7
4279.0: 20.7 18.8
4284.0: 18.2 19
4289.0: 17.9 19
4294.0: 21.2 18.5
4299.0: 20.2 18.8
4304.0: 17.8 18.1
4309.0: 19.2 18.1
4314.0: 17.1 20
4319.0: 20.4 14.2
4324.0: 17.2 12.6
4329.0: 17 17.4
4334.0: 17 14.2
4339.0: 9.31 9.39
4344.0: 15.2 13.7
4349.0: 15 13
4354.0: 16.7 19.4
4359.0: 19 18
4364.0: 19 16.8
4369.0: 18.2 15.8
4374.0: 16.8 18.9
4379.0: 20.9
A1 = -0.11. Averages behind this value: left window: 16.3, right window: 19.1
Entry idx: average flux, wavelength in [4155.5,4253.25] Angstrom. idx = 19.1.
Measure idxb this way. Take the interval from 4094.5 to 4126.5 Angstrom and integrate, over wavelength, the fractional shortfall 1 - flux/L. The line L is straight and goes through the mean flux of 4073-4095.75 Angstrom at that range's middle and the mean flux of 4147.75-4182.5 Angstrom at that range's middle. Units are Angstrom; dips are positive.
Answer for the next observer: 6.2 Angstrom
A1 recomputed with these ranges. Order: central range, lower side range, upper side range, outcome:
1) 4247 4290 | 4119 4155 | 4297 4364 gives -0.11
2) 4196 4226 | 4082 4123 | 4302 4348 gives -0.22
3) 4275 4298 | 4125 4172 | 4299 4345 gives -0.14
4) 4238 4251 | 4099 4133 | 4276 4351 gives -0.13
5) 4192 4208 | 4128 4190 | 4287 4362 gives -0.05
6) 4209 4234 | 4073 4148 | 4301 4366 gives -0.15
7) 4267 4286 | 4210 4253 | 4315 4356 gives -0.11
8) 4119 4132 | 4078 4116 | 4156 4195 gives -0.06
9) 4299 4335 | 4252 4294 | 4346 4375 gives 0.02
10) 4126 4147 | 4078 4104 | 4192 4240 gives -0.09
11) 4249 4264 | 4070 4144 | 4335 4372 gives -0.19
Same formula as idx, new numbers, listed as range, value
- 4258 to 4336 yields 18.3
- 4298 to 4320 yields 18.8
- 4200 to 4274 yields 18.9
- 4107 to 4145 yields 17.5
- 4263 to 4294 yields 19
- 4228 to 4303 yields 18.9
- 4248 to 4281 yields 19.1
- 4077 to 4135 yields 16.3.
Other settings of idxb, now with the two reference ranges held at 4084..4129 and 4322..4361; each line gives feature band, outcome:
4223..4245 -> -4.5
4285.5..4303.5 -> -4.7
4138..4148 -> -2.2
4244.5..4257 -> -3.1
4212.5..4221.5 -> -2.4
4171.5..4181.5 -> -2.6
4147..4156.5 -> -2.1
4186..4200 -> -3.6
